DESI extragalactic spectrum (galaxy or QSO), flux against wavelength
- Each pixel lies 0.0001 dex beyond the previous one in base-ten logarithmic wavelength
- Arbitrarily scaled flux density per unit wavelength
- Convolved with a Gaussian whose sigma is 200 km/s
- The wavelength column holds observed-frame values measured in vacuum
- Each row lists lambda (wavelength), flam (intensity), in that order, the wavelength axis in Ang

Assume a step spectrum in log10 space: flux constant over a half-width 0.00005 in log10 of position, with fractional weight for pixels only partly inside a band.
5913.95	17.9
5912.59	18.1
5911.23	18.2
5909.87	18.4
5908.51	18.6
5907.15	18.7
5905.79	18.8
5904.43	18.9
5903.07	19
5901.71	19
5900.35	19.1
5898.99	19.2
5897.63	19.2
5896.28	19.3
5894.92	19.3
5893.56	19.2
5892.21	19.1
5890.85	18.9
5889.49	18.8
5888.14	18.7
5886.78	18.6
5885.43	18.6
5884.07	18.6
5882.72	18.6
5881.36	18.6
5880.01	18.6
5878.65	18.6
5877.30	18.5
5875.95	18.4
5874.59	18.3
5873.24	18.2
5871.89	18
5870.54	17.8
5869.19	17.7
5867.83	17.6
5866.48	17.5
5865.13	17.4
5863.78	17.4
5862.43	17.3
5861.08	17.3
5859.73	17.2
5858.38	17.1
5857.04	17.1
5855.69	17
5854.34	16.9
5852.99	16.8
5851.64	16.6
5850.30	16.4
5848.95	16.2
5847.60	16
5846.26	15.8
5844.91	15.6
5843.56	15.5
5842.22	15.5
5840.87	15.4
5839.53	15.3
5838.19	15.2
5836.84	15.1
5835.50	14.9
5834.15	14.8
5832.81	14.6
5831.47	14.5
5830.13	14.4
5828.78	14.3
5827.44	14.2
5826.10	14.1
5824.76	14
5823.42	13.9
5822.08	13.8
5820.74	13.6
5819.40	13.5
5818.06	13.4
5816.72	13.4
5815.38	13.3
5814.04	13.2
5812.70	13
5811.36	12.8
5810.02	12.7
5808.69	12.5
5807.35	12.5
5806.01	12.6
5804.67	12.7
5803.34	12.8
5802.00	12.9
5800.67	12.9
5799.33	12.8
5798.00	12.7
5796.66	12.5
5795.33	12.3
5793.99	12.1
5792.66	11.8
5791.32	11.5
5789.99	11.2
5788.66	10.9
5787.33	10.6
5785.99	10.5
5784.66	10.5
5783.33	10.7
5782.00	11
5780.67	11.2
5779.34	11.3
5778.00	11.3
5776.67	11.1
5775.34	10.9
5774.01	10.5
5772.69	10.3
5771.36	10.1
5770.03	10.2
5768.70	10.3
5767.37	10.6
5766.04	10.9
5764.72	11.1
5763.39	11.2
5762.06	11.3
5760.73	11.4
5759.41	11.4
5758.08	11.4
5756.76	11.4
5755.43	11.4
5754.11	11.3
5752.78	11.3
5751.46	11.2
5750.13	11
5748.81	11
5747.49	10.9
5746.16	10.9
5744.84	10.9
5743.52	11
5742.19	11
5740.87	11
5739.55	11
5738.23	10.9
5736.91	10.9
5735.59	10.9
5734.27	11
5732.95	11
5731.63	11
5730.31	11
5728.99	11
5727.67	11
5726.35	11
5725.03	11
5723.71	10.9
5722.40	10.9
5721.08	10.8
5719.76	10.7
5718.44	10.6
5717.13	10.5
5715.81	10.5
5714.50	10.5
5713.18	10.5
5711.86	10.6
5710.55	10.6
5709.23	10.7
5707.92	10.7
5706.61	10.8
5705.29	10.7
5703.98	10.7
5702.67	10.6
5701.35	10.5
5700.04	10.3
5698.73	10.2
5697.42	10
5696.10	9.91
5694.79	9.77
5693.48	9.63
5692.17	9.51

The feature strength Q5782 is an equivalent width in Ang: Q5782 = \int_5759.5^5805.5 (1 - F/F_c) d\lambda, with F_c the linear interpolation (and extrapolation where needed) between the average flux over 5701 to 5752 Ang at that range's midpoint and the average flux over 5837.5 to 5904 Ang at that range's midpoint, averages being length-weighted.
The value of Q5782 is 7.3 Ang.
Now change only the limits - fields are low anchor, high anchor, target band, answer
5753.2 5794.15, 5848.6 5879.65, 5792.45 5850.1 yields 2.1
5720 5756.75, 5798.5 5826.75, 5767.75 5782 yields 1.6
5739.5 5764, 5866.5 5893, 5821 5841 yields 1.4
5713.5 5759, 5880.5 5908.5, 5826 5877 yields 1.3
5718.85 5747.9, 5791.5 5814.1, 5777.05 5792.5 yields 1.5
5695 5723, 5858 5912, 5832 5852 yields 1.2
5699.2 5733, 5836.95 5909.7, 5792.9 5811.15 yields 2.5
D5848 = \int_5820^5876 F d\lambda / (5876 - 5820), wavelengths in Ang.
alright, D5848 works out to 16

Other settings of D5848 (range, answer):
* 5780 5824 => 12.4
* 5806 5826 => 13.3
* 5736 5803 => 11.2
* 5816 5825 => 13.6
